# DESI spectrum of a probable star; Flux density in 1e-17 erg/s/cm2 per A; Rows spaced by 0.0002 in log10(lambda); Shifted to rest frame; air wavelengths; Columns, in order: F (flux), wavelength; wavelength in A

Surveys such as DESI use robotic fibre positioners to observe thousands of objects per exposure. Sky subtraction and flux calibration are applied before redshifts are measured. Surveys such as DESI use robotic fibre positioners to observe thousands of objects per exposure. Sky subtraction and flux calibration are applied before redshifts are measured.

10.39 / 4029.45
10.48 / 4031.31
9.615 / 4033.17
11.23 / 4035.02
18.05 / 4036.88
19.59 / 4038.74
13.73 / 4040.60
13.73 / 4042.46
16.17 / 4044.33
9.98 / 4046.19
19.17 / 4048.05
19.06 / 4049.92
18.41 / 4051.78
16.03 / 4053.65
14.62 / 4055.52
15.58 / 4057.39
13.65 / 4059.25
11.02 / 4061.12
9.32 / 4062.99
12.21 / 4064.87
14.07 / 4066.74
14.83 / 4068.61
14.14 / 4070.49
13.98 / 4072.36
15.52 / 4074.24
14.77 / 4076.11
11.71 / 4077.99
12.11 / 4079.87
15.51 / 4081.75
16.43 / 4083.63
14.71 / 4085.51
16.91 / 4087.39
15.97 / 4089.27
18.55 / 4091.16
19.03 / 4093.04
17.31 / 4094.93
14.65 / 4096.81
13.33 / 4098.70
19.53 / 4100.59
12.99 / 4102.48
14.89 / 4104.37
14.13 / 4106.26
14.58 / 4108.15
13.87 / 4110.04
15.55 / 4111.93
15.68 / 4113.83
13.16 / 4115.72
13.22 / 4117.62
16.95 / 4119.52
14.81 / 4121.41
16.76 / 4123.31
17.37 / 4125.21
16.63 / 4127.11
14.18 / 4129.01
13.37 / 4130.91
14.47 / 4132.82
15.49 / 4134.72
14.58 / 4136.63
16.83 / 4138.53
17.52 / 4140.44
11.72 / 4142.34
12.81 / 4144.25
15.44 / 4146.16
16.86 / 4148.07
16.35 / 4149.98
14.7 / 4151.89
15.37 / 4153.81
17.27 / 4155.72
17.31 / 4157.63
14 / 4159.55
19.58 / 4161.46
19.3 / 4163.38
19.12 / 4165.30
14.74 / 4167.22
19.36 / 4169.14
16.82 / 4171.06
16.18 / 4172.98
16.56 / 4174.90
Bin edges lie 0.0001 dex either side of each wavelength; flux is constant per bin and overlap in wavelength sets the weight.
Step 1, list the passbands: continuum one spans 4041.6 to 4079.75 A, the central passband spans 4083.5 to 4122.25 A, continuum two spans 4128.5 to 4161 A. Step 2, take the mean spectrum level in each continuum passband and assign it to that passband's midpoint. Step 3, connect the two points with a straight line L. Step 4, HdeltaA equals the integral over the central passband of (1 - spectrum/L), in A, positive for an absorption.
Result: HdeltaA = -1.9 A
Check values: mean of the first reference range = 14.3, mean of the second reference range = 15.3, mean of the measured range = 15.5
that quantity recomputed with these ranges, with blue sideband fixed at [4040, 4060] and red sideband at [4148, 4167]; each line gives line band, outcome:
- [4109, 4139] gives 2.4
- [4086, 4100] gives -0.4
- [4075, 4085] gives 1.1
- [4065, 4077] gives 1.1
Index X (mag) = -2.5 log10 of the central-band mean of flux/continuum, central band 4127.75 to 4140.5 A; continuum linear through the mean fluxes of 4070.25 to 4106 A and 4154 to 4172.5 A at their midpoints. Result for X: 0.105 mag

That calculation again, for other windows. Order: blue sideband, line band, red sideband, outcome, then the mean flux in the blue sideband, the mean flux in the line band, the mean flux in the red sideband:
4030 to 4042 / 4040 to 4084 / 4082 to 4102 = 0.04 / 13.7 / 14.4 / 16.5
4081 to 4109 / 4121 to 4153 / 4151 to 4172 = 0.09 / 15.9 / 15.3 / 17.1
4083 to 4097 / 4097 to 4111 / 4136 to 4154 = 0.12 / 16.8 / 14.8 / 15.2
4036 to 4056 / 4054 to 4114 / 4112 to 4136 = 0.07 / 16.3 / 14.7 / 15.2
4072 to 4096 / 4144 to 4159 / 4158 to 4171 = 0.09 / 15.6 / 15.9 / 17.6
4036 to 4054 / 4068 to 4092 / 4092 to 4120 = 0.05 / 16.4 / 15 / 15.2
